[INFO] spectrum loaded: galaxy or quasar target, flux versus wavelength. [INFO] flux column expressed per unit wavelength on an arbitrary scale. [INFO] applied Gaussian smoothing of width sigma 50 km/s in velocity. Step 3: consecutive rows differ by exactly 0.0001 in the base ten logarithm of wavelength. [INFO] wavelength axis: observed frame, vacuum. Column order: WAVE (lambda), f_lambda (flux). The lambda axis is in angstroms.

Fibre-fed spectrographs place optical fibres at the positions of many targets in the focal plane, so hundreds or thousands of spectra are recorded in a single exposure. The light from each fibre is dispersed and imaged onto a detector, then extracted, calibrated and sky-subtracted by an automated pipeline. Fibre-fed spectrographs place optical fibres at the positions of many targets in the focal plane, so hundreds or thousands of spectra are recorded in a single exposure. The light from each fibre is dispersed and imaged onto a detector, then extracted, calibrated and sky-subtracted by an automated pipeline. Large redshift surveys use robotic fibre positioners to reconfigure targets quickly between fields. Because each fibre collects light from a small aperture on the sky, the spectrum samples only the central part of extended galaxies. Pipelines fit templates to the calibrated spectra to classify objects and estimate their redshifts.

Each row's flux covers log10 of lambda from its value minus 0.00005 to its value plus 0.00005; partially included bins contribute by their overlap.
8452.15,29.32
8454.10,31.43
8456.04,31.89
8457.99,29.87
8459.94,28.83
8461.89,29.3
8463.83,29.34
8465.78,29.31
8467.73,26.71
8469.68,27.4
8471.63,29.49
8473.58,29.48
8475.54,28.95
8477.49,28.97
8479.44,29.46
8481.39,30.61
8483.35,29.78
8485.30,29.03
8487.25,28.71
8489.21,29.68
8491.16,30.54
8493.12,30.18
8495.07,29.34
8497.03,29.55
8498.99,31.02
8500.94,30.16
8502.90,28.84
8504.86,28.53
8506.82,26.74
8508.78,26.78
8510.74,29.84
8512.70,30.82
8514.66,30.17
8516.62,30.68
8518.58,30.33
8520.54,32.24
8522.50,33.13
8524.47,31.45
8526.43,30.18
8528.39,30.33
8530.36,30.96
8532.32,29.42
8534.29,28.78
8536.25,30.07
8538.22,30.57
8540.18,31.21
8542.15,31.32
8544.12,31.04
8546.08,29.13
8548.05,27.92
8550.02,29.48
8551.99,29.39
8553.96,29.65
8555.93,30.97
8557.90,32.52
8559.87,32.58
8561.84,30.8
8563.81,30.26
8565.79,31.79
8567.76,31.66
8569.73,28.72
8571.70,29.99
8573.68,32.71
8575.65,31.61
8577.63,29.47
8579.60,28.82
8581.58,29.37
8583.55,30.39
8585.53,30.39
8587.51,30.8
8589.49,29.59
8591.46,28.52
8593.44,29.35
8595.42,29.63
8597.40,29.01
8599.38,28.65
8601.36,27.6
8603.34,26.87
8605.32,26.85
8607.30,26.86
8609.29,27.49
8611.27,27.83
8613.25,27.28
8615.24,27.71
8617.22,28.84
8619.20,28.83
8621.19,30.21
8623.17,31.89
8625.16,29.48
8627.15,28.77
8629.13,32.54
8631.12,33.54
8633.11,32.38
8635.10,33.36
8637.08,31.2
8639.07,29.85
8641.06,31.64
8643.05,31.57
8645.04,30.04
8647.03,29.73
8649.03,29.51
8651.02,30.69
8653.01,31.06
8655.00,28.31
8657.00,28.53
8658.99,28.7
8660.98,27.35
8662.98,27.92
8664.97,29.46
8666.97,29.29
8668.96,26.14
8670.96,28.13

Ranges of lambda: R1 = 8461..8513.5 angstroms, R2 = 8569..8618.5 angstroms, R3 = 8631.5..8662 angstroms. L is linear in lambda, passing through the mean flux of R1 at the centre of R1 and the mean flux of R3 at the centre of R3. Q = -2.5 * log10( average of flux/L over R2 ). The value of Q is 0.036 mag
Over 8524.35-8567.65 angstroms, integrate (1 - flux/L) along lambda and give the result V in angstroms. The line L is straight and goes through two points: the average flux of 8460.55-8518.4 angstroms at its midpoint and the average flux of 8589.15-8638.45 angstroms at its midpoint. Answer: -1.64 angstroms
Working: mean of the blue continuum 29.3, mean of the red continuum 29.4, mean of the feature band 30.5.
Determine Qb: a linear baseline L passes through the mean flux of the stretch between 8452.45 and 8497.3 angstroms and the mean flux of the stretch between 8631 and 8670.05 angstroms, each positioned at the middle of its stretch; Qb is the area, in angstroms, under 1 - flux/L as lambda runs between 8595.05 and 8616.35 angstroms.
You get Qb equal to 1.5 angstroms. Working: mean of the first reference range 29.5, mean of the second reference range 29.9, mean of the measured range 27.7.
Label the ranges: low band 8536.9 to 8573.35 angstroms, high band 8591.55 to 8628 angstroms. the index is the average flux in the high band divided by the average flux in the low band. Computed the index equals 0.93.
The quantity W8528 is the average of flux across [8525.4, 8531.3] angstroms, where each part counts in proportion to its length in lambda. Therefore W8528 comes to 30.5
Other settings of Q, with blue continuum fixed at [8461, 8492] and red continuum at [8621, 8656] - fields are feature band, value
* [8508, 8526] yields -0.037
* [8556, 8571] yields -0.038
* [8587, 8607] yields 0.069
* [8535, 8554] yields -0.003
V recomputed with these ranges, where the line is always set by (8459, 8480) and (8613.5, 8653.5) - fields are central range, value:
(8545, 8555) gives 0.2 angstroms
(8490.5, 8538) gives -1.1 angstroms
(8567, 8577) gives -0.3 angstroms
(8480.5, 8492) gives -0.3 angstroms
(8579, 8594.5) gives 0.2 angstroms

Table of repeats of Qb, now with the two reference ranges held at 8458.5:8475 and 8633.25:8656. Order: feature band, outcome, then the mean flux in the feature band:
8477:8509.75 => -0.3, 29.3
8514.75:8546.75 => -1.3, 30.7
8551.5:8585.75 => -0.9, 30.6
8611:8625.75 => 0.7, 29.1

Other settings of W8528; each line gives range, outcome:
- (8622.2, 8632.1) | 31.2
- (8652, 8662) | 28.8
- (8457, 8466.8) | 29.3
